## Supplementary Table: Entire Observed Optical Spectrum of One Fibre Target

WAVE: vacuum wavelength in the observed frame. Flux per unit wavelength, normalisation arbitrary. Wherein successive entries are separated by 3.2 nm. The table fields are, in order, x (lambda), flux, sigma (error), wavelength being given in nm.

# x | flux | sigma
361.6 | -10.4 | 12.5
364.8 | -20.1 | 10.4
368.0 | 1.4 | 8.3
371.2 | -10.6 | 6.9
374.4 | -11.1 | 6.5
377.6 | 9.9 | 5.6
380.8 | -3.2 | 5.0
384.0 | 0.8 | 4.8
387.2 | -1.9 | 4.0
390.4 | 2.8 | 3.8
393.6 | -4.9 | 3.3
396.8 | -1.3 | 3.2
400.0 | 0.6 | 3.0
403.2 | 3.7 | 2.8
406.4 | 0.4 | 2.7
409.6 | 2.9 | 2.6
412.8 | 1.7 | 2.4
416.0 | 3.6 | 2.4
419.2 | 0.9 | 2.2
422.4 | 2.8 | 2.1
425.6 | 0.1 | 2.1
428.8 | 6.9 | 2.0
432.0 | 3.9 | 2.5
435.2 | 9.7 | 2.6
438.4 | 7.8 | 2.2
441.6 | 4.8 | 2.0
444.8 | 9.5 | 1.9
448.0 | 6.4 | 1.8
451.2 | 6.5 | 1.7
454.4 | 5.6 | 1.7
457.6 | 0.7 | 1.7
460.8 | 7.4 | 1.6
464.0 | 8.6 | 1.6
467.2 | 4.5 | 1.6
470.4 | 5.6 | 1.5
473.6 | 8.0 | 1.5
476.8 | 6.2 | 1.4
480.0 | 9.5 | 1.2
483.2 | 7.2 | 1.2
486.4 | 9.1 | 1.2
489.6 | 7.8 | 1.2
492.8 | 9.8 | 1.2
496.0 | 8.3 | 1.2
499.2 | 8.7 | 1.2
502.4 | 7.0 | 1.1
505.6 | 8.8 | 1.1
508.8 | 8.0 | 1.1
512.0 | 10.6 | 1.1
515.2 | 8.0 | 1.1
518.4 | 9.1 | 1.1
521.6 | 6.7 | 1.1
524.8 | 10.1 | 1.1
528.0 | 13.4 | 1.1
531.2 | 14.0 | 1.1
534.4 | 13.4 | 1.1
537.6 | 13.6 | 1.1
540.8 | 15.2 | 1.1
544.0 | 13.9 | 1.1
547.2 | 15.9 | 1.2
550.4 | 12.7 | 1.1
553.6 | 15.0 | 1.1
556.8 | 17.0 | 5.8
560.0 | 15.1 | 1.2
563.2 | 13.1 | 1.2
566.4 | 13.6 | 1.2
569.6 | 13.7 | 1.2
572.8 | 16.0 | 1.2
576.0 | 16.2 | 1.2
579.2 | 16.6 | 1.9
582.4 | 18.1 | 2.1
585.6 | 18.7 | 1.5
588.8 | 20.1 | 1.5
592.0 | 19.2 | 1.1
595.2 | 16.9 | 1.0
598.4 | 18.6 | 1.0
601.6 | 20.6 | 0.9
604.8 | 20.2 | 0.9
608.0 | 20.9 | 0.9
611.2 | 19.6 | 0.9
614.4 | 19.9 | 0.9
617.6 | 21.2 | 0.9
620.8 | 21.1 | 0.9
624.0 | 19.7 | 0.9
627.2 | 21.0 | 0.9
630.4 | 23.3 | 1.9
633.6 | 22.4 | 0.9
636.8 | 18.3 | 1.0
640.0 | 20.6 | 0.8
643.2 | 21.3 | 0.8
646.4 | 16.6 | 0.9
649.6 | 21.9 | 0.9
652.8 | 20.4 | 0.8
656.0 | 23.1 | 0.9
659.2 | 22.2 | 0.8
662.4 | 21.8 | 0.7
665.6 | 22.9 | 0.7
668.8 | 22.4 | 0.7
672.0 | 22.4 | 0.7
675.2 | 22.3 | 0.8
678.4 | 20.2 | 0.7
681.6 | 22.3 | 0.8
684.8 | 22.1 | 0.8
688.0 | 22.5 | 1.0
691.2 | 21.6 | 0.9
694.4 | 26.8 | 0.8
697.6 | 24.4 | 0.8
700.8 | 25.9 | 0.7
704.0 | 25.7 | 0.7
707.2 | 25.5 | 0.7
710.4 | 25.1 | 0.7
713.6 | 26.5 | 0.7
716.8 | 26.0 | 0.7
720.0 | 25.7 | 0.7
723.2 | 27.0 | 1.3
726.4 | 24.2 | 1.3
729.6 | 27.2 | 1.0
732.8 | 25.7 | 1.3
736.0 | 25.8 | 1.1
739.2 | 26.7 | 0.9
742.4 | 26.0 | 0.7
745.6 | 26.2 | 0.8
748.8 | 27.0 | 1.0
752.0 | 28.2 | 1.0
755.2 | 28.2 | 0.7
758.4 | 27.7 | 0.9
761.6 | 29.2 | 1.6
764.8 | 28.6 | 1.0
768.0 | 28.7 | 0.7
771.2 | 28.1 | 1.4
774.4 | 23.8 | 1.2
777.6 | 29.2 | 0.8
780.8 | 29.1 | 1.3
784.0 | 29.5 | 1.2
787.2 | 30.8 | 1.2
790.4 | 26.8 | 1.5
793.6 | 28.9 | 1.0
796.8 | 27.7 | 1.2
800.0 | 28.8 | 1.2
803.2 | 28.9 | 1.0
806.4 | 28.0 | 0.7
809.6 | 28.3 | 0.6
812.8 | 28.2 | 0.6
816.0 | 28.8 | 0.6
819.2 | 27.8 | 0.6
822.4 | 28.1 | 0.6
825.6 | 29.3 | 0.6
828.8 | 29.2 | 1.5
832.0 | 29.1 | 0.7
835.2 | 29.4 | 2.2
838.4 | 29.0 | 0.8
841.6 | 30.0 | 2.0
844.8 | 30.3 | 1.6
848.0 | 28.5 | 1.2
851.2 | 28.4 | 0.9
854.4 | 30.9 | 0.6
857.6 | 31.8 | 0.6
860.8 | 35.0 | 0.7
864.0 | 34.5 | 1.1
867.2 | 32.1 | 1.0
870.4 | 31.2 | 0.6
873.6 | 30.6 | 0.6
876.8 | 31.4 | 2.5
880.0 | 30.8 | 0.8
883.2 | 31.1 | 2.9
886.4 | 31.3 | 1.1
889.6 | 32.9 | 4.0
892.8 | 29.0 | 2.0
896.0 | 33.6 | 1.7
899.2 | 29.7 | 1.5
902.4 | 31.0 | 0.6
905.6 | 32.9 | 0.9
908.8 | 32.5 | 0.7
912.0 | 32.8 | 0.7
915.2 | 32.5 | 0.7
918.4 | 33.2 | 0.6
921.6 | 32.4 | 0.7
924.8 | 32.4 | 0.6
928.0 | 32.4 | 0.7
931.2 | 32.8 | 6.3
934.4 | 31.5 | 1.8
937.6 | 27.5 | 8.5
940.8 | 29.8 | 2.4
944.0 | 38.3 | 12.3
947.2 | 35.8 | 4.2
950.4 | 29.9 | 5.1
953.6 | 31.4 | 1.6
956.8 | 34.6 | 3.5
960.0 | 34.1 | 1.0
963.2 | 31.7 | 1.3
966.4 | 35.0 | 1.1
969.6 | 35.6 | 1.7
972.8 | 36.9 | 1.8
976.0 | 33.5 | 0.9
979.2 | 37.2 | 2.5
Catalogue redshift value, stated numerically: 0.31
